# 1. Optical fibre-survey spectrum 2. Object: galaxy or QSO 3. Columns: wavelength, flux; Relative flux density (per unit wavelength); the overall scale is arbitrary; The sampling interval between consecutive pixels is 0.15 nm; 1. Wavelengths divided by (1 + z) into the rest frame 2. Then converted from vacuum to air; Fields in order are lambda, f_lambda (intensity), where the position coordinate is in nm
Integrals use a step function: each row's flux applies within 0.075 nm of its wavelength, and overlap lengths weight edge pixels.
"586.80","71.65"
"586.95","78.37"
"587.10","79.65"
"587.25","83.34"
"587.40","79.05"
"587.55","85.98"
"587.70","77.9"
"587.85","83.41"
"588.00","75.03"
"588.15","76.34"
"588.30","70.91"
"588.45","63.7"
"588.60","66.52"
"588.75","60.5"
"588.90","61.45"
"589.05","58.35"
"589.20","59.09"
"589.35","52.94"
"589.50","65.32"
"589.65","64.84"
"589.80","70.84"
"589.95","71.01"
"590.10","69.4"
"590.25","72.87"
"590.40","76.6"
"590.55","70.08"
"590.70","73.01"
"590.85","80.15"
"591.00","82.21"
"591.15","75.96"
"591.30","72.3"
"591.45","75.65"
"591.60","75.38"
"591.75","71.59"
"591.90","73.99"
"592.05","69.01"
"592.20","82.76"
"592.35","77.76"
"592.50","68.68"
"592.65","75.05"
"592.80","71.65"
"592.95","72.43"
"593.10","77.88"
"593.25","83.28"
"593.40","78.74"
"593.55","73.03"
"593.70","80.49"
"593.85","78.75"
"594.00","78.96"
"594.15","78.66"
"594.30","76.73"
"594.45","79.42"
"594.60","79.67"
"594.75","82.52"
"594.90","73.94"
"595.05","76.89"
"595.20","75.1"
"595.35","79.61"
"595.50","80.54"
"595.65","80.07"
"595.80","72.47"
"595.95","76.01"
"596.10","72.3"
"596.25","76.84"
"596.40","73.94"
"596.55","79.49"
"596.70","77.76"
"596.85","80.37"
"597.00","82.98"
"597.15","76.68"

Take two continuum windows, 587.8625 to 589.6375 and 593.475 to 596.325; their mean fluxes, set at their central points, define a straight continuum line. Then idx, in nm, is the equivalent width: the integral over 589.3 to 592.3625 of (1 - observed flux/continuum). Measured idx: -0.14 nm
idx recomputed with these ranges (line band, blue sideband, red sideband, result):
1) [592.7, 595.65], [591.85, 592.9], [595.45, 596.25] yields -0.10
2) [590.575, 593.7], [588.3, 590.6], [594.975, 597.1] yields -0.23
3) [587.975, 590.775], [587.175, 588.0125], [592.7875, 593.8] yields 0.45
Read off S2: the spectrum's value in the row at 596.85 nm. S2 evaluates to 80.37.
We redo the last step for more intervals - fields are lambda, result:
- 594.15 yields 78.66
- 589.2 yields 59.09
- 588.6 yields 66.52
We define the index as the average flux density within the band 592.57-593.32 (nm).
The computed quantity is 76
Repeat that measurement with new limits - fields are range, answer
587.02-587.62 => 81.9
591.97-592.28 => 75.9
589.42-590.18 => 68.2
